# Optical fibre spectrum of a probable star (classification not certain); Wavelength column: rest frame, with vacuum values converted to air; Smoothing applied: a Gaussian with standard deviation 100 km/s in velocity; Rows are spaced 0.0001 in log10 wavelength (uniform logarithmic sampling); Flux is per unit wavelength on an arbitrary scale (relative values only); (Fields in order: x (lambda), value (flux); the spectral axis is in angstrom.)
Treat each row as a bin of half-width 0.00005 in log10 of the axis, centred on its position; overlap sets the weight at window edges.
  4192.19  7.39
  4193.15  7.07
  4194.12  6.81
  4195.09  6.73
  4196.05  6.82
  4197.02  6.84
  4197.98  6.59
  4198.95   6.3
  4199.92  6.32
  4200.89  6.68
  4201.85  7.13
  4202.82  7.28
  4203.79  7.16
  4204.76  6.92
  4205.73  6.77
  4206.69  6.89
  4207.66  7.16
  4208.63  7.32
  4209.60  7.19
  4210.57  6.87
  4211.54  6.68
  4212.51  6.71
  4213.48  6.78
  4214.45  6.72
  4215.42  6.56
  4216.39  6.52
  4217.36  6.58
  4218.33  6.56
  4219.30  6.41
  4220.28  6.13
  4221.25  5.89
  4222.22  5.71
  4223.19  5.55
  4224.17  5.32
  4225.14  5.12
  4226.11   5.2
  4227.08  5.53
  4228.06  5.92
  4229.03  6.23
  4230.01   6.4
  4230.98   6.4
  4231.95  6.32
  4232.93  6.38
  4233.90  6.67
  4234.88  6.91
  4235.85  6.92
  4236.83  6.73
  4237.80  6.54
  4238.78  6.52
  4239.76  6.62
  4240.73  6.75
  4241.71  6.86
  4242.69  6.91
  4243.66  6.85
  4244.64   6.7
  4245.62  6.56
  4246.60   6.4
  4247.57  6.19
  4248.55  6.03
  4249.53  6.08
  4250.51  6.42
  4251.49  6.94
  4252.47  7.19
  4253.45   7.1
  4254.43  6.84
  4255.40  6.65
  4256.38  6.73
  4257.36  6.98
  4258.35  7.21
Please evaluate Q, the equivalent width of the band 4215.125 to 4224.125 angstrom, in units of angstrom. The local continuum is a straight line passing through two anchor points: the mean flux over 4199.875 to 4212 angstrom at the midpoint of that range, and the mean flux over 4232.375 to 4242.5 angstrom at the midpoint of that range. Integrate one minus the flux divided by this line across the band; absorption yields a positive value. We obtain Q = 0.9 angstrom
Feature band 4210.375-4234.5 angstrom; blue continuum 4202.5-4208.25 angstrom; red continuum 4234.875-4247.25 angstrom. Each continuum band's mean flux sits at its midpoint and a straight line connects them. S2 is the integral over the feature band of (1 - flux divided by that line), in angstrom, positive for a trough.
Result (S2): 2.4 angstrom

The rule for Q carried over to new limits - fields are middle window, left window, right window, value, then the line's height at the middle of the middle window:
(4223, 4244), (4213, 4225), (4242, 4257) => 0.3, 6.41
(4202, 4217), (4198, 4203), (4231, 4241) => -0.5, 6.67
